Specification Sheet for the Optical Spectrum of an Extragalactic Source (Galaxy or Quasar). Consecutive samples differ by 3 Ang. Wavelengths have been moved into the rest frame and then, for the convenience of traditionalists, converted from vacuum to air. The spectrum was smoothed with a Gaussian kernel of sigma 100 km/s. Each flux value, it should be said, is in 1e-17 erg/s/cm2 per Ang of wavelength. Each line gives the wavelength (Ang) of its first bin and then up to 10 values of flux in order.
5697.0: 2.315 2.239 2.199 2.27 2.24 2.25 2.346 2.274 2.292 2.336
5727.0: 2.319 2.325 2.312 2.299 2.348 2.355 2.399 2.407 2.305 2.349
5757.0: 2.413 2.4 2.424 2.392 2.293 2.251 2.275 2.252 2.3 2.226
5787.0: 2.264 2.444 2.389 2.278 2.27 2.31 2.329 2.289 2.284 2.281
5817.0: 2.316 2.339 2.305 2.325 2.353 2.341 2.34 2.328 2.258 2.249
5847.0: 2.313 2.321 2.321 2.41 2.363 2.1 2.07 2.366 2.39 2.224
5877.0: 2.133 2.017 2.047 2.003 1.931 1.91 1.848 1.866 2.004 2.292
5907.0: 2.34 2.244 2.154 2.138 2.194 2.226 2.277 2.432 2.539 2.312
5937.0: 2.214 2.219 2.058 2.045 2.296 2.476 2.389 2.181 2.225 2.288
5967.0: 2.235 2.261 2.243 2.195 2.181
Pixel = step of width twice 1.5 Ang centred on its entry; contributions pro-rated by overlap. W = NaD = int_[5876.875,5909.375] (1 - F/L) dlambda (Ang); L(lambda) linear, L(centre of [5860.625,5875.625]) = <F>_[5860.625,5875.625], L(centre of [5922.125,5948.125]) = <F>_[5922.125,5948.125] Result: 3.0 Ang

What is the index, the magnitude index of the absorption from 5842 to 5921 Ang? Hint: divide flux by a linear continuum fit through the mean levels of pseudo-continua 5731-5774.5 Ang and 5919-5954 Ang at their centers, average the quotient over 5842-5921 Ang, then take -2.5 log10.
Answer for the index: 0.07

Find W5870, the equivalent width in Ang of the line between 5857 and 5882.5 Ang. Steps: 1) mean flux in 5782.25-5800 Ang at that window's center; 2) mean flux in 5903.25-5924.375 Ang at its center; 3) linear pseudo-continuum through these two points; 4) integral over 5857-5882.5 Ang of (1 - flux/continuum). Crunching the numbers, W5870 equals 0.6 Ang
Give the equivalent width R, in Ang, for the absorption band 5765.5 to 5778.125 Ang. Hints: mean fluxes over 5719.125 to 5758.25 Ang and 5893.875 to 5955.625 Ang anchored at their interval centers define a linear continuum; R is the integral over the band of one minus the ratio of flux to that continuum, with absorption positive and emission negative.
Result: 0.17 Ang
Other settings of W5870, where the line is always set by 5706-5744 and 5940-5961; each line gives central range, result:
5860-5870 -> 0.3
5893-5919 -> 1.6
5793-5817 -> -0.2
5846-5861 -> -0.5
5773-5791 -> 0.0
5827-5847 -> -0.3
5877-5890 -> 1.4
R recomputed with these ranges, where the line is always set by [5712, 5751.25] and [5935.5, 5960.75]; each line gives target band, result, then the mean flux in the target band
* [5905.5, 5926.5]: 0.2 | 2.22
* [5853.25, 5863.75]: -0.1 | 2.29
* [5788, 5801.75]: -0.2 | 2.34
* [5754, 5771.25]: -0.4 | 2.38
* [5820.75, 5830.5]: -0.2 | 2.33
